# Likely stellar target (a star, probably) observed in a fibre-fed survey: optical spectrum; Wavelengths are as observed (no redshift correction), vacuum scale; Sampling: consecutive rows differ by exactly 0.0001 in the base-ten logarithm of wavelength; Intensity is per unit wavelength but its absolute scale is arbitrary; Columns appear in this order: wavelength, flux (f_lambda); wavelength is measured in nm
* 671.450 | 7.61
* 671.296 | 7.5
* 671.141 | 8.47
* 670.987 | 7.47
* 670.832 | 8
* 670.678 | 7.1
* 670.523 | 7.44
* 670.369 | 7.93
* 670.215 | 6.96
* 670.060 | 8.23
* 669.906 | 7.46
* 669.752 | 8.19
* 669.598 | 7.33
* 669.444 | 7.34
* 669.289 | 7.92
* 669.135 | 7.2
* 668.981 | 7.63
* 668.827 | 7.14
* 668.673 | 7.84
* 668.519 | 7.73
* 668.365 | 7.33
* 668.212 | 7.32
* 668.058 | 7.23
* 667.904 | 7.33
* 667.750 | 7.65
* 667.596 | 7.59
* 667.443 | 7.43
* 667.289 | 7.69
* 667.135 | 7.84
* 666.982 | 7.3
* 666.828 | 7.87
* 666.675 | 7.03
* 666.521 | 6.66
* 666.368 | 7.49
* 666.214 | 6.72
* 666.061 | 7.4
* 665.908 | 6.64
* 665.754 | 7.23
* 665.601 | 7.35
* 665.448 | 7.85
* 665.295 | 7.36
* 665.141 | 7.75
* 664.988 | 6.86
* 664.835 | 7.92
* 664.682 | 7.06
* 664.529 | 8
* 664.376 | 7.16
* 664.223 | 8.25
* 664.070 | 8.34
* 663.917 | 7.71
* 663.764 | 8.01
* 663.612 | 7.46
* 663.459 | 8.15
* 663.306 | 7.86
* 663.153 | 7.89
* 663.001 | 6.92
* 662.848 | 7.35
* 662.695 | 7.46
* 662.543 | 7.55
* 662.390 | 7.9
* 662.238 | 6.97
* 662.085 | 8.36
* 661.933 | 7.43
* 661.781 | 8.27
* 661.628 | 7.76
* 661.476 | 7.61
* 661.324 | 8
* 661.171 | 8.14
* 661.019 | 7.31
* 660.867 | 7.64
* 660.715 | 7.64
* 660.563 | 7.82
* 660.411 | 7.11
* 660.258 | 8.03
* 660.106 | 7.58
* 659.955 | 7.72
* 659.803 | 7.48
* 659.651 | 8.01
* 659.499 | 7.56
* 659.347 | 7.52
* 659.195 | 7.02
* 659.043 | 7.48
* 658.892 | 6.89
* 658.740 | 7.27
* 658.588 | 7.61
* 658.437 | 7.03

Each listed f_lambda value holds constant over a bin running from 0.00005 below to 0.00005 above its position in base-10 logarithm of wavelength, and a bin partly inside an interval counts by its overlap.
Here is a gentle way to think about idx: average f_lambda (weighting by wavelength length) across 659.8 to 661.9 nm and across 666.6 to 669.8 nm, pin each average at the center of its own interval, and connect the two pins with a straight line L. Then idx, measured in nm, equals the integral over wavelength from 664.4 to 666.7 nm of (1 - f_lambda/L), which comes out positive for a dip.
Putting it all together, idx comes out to 0.09 nm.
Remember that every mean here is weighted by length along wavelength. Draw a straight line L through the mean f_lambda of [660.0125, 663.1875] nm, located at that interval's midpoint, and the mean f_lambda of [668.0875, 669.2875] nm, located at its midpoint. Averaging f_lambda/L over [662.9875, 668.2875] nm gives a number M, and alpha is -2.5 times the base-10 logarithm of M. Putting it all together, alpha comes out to 0.01 mag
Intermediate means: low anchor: 7.65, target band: 7.5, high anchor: 7.48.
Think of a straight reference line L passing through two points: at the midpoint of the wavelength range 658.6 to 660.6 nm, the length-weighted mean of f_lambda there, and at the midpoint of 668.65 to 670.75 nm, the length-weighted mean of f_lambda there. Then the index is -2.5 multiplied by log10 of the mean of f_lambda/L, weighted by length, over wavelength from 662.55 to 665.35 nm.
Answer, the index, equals -0.02 mag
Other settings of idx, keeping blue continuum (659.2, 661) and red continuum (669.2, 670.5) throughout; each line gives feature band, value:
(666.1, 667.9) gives 0.06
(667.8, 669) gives 0.03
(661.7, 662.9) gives -0.01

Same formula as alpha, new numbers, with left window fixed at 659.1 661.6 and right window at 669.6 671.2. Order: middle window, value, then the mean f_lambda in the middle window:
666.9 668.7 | 0.02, 7.52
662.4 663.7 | 0.01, 7.6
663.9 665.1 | 0.00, 7.66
